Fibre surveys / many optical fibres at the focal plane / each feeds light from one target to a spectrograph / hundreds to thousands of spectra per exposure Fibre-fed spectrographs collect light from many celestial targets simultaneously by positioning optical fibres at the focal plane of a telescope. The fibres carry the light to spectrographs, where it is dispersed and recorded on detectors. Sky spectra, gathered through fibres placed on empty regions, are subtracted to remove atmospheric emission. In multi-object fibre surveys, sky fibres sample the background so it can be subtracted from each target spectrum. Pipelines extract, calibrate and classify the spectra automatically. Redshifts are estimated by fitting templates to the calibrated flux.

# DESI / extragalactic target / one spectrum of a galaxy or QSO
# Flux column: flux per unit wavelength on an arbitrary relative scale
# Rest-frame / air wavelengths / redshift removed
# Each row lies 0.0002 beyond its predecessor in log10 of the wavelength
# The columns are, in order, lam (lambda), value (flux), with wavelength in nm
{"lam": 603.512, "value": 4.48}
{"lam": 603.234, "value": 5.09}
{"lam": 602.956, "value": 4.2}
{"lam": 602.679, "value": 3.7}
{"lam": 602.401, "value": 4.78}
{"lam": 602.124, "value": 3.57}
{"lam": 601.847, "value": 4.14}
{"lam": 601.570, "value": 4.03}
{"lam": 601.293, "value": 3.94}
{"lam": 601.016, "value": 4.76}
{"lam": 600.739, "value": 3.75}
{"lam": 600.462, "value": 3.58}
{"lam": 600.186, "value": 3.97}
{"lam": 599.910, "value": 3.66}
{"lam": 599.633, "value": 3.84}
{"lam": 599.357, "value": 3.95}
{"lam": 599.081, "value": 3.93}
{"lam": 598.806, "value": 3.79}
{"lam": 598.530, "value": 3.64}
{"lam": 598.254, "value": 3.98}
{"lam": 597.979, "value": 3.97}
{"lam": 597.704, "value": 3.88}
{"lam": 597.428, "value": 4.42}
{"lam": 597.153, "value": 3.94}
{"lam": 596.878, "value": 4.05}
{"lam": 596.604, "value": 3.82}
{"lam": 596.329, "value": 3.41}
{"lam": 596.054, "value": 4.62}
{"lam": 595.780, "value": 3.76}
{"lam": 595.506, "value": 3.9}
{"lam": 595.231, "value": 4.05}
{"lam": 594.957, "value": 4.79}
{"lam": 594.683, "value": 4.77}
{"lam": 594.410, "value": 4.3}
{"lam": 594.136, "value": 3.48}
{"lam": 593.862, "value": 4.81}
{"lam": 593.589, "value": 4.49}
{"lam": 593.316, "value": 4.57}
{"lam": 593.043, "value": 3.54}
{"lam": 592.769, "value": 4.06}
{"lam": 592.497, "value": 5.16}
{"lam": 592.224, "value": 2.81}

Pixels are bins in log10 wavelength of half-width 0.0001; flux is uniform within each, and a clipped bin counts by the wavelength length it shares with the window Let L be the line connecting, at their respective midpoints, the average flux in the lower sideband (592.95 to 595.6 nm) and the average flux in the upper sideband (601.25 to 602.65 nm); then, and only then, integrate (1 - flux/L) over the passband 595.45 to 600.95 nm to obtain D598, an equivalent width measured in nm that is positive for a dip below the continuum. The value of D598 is 0.36 nm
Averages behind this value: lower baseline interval 4.29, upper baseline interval 4.07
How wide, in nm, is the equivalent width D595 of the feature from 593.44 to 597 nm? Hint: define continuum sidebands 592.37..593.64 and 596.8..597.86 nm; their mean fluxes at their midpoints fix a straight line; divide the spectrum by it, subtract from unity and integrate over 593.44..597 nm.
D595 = 0.03 nm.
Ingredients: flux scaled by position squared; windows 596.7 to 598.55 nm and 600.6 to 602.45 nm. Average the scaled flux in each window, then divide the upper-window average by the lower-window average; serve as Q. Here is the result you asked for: 1.04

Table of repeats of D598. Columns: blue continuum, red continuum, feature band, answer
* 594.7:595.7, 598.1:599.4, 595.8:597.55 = 0.034 nm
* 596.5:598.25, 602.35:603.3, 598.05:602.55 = 0.263 nm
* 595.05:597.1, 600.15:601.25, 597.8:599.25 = 0.045 nm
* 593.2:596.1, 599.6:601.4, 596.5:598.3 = 0.052 nm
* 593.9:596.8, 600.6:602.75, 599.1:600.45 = 0.087 nm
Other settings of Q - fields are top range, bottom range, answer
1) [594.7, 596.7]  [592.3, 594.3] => 0.97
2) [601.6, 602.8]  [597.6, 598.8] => 1.06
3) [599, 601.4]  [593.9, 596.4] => 0.96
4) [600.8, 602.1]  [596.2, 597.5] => 1.07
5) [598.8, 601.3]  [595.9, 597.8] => 0.99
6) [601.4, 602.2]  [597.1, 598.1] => 0.98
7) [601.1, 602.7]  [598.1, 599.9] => 1.07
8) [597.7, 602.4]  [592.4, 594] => 0.91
